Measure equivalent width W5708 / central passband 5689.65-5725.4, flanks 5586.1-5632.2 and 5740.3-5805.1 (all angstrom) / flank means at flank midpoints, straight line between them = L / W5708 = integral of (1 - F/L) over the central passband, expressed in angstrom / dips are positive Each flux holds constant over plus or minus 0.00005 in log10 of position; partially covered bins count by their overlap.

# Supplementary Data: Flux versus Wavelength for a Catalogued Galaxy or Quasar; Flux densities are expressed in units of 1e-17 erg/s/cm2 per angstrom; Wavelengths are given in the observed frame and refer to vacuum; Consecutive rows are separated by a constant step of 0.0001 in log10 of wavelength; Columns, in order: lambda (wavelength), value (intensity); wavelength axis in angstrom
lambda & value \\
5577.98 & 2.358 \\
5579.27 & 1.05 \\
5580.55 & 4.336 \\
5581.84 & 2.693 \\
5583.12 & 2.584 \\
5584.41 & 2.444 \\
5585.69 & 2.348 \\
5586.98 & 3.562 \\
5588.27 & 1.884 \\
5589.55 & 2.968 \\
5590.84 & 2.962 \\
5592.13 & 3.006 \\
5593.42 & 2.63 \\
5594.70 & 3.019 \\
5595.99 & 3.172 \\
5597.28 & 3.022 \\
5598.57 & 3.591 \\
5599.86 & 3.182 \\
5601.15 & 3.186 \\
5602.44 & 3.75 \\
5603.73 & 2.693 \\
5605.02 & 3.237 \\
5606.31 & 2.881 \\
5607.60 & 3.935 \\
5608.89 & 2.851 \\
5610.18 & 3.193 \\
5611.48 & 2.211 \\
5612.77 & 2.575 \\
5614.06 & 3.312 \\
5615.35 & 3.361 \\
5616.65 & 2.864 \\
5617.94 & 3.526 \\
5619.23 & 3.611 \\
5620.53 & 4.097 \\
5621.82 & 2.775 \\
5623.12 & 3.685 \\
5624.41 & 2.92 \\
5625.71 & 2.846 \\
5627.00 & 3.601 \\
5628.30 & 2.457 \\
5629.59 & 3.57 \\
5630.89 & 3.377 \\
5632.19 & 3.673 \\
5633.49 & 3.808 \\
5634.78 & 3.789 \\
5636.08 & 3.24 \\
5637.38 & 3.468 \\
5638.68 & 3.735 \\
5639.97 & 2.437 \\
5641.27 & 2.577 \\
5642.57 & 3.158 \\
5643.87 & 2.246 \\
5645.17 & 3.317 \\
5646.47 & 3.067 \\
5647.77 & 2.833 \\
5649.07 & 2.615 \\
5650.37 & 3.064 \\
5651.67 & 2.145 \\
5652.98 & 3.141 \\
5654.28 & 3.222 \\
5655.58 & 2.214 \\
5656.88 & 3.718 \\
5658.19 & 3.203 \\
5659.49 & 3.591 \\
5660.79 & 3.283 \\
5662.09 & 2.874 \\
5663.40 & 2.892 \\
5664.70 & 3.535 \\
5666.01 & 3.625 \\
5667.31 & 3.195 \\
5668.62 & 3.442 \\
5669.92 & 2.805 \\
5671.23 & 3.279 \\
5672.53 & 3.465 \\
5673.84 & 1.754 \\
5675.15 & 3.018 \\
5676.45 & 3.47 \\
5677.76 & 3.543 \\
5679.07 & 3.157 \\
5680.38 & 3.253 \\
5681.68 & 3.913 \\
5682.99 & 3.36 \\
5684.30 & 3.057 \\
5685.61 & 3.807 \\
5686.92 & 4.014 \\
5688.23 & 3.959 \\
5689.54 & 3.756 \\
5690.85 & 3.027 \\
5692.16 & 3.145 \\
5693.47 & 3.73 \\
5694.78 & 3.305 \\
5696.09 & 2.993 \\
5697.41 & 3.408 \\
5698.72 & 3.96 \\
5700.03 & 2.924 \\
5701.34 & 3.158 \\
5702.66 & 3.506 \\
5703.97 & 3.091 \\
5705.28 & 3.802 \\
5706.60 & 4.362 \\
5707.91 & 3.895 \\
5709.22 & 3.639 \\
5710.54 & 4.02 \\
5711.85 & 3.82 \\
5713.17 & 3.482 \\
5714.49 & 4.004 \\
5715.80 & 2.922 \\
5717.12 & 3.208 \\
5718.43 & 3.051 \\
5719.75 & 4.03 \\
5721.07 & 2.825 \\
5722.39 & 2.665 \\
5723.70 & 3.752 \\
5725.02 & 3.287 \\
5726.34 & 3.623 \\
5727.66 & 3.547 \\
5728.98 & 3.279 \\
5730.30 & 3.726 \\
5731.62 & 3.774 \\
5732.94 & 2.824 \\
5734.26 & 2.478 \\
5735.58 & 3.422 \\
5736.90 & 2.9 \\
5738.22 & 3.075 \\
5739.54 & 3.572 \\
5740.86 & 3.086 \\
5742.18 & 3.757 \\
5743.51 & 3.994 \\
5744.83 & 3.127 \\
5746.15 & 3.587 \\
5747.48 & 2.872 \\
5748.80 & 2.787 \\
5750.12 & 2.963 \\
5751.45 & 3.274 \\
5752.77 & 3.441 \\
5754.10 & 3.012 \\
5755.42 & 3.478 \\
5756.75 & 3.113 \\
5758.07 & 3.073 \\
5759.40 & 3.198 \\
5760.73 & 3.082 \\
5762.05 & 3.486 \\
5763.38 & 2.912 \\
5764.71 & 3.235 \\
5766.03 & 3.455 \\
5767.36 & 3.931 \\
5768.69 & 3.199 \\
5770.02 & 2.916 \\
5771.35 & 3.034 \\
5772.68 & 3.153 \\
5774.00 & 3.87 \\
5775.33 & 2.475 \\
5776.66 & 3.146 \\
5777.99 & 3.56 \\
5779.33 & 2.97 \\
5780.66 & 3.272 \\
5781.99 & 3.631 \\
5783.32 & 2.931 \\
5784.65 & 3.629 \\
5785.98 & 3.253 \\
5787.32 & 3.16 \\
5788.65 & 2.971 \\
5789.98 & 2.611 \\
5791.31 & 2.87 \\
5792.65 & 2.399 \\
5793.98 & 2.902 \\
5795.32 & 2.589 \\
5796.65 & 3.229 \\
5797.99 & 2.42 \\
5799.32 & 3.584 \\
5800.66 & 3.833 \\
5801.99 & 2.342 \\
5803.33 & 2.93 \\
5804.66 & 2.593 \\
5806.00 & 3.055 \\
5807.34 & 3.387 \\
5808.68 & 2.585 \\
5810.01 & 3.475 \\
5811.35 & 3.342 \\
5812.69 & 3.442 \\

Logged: -3.5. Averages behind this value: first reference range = 3.13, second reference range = 3.15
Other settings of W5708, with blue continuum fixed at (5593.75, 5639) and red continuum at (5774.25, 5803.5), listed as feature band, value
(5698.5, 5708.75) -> -1.38 angstrom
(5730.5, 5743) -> -0.52 angstrom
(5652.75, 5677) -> 0.41 angstrom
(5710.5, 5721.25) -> -1.20 angstrom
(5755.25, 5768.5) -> -0.90 angstrom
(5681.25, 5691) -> -1.43 angstrom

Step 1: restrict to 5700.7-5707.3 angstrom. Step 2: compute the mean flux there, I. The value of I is 3.59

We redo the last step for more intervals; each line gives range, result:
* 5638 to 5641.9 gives 2.93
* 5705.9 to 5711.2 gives 3.98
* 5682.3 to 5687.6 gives 3.56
